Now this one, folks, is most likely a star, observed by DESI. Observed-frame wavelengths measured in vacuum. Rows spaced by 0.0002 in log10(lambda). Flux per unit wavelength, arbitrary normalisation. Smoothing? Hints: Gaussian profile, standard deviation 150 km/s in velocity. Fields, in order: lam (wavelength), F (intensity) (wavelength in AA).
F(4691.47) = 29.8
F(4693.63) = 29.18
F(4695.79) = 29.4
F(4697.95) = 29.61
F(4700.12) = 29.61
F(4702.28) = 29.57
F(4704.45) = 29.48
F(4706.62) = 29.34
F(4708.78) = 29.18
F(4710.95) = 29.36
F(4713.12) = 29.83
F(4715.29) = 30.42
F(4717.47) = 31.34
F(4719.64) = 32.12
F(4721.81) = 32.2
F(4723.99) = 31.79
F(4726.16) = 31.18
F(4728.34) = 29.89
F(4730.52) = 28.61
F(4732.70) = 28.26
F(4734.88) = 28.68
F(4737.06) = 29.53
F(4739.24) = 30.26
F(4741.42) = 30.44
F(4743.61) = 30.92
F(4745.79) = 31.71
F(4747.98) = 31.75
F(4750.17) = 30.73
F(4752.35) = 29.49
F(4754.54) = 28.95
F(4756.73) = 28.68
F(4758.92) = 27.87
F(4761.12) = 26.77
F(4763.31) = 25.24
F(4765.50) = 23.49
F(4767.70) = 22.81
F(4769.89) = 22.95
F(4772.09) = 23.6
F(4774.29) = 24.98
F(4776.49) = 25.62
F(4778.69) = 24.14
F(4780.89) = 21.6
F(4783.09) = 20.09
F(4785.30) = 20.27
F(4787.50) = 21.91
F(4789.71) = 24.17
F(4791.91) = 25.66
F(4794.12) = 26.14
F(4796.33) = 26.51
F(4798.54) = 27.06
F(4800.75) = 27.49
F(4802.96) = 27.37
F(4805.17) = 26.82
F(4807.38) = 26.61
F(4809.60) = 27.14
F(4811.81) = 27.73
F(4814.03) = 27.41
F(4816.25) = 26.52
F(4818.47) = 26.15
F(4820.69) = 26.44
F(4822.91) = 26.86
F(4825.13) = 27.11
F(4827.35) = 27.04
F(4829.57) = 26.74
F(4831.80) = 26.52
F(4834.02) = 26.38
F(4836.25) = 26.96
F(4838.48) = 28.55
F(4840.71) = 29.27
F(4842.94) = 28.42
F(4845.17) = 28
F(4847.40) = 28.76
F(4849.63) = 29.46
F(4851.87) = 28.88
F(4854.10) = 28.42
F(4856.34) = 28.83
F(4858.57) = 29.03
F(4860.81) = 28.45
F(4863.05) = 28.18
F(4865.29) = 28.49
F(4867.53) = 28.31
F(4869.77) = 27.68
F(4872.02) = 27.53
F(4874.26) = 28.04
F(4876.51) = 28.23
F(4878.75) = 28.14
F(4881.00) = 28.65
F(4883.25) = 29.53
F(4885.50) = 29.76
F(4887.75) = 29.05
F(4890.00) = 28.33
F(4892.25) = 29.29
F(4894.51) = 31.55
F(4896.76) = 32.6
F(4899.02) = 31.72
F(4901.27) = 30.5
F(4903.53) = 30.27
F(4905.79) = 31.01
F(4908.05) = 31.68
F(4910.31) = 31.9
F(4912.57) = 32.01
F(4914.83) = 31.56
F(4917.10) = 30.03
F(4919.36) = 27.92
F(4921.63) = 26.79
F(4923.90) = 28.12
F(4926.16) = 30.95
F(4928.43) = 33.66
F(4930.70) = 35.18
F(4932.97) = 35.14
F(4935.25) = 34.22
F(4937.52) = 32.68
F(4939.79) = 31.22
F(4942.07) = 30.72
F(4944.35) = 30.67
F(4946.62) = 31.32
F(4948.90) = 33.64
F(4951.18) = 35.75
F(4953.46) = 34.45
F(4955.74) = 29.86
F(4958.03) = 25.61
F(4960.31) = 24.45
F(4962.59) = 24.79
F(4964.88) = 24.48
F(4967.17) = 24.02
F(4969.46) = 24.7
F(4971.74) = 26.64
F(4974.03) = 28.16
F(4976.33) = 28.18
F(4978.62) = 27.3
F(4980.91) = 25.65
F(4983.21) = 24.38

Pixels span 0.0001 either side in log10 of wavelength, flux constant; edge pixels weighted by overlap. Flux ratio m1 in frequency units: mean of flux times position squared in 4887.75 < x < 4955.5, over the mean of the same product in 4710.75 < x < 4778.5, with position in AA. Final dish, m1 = 1.19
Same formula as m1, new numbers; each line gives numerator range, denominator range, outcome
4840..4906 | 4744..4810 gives 1.17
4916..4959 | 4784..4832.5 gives 1.27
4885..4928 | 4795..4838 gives 1.17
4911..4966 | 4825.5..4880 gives 1.13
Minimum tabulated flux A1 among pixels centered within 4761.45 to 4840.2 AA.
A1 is 20.09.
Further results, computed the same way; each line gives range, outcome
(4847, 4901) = 27.53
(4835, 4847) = 26.96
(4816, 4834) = 26.15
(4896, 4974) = 24.02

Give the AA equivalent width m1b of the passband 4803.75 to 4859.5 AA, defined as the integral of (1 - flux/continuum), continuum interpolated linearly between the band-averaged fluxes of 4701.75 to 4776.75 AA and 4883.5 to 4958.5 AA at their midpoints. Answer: 4.5 AA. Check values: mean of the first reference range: 28.8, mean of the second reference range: 31.2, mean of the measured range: 27.6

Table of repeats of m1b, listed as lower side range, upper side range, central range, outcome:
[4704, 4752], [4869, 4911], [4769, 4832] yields 9.6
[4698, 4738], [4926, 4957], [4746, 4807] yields 9.9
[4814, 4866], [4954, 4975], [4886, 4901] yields -1.9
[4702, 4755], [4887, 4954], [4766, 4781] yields 3.3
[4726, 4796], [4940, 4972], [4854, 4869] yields -0.4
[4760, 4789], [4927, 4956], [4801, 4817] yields -1.1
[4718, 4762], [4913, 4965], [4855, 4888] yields 2.1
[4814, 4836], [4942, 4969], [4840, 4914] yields -4.8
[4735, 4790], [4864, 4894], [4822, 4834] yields 0.4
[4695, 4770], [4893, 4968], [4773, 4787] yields 3.2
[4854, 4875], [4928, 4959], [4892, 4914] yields -0.7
